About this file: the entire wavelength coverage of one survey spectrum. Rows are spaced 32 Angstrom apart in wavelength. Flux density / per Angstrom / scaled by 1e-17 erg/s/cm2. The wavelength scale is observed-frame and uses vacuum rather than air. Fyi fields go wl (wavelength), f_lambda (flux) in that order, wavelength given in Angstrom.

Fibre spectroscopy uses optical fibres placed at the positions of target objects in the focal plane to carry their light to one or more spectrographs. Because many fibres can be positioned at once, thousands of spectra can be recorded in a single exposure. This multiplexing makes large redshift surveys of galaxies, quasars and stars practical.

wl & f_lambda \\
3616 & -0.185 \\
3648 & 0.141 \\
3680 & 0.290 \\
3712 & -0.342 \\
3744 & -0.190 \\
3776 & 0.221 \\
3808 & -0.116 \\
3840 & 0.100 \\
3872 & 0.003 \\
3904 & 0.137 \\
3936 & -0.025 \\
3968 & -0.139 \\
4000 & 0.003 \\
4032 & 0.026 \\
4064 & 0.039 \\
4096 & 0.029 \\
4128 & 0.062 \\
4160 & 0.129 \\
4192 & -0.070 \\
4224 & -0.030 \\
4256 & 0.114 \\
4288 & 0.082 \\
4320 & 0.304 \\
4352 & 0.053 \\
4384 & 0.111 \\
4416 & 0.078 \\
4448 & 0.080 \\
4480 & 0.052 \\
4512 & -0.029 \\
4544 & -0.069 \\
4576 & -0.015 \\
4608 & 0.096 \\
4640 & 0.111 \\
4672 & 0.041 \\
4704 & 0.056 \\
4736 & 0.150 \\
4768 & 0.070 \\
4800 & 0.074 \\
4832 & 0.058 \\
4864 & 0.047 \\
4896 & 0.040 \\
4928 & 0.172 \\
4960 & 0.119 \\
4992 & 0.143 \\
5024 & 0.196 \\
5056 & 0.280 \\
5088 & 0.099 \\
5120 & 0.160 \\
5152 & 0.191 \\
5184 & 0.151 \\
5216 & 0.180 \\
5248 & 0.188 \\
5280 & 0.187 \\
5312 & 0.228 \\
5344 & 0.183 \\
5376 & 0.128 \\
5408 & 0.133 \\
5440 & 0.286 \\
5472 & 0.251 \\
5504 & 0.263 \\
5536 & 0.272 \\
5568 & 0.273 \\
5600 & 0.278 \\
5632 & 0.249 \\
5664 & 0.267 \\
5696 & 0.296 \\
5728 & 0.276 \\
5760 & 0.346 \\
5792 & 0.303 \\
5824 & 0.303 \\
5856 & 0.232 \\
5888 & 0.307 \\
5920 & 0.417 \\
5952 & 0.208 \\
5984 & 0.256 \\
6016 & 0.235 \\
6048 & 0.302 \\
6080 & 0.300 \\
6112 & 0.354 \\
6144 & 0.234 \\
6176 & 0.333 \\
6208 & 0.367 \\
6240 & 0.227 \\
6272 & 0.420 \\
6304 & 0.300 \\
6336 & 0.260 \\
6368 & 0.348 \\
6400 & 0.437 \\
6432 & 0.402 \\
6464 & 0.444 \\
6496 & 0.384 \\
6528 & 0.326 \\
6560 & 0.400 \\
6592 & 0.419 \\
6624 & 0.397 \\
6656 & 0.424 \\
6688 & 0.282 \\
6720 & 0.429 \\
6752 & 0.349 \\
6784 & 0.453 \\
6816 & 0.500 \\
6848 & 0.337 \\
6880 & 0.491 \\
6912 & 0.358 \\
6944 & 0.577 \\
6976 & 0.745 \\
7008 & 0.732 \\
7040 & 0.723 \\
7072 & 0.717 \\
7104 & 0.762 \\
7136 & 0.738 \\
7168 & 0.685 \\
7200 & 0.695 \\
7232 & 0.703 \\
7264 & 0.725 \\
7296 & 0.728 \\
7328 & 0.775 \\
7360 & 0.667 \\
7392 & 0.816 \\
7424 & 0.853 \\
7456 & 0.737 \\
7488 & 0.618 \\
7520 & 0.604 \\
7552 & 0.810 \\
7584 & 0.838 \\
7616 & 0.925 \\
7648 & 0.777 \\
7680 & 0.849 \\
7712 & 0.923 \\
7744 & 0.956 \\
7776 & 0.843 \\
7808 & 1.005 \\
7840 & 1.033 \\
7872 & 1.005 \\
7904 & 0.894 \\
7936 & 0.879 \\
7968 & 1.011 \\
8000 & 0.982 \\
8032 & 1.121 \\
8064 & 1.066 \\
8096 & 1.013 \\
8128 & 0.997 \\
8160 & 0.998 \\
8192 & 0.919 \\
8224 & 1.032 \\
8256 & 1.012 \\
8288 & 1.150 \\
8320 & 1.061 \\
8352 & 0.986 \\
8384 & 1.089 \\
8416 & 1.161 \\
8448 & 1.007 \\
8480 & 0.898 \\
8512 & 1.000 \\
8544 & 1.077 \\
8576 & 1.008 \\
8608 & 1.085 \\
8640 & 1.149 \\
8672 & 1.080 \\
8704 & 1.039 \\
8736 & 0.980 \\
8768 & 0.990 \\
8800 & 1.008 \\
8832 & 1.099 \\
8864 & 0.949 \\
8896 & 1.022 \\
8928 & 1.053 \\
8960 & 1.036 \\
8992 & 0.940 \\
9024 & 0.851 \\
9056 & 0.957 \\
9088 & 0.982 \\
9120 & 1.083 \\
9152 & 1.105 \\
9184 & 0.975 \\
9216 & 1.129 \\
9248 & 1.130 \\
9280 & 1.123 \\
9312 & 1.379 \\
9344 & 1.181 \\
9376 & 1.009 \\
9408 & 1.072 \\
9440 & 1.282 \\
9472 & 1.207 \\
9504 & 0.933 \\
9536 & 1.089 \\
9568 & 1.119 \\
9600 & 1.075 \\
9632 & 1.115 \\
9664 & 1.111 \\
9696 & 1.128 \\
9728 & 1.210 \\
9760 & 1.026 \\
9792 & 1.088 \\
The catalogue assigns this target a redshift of 0.743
